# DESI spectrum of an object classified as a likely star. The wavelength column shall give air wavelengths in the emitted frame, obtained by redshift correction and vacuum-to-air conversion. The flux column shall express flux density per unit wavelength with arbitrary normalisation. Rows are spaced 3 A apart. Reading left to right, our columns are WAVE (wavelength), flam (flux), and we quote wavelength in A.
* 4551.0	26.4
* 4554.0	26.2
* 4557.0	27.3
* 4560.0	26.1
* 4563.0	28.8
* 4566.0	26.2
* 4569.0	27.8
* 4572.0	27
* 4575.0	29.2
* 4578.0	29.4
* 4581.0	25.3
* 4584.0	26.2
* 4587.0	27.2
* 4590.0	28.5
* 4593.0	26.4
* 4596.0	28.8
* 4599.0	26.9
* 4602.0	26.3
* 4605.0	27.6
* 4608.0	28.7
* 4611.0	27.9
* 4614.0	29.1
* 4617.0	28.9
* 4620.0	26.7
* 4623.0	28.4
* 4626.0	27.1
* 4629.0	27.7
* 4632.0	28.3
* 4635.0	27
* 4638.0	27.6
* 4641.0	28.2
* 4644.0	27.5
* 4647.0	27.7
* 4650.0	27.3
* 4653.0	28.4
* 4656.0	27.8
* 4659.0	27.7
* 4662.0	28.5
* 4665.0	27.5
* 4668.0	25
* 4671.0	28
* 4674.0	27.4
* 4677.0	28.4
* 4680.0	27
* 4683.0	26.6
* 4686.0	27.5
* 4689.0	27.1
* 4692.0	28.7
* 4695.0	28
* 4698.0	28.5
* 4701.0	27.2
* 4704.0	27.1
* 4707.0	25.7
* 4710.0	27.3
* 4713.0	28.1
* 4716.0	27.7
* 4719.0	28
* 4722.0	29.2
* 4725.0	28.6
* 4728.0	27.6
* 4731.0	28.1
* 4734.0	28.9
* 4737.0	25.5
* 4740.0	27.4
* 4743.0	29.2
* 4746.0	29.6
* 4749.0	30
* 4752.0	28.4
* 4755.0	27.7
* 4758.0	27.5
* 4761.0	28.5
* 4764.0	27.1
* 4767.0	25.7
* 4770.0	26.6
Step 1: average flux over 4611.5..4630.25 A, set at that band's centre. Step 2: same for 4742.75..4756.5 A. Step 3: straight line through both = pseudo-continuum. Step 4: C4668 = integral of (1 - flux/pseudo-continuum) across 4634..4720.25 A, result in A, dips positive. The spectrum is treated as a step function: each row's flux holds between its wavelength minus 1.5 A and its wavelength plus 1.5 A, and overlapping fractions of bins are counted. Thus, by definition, 2.6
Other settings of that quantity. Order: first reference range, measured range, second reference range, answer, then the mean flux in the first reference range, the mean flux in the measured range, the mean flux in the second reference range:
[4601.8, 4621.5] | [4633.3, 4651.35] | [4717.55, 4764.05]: 0.3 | 28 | 27.6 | 28.2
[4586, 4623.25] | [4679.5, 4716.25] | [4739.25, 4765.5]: 1.0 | 27.8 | 27.4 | 28.4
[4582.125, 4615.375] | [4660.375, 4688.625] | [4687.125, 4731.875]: 0.4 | 27.6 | 27.3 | 27.8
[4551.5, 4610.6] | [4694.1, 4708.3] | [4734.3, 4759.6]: 0.3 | 27.4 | 27.3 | 28.2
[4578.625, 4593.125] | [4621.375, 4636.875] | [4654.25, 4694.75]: -0.3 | 26.9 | 27.7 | 27.5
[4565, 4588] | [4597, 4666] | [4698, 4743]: -0.8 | 27.3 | 27.8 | 27.7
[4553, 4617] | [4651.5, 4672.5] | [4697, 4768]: 0.1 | 27.5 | 27.6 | 27.9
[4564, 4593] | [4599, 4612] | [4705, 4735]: 0.0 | 27.4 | 27.5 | 27.9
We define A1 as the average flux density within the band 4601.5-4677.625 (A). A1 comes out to 27.7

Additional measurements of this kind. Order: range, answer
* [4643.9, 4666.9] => 27.8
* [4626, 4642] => 27.7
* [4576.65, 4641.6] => 27.6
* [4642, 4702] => 27.6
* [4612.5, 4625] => 28.2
